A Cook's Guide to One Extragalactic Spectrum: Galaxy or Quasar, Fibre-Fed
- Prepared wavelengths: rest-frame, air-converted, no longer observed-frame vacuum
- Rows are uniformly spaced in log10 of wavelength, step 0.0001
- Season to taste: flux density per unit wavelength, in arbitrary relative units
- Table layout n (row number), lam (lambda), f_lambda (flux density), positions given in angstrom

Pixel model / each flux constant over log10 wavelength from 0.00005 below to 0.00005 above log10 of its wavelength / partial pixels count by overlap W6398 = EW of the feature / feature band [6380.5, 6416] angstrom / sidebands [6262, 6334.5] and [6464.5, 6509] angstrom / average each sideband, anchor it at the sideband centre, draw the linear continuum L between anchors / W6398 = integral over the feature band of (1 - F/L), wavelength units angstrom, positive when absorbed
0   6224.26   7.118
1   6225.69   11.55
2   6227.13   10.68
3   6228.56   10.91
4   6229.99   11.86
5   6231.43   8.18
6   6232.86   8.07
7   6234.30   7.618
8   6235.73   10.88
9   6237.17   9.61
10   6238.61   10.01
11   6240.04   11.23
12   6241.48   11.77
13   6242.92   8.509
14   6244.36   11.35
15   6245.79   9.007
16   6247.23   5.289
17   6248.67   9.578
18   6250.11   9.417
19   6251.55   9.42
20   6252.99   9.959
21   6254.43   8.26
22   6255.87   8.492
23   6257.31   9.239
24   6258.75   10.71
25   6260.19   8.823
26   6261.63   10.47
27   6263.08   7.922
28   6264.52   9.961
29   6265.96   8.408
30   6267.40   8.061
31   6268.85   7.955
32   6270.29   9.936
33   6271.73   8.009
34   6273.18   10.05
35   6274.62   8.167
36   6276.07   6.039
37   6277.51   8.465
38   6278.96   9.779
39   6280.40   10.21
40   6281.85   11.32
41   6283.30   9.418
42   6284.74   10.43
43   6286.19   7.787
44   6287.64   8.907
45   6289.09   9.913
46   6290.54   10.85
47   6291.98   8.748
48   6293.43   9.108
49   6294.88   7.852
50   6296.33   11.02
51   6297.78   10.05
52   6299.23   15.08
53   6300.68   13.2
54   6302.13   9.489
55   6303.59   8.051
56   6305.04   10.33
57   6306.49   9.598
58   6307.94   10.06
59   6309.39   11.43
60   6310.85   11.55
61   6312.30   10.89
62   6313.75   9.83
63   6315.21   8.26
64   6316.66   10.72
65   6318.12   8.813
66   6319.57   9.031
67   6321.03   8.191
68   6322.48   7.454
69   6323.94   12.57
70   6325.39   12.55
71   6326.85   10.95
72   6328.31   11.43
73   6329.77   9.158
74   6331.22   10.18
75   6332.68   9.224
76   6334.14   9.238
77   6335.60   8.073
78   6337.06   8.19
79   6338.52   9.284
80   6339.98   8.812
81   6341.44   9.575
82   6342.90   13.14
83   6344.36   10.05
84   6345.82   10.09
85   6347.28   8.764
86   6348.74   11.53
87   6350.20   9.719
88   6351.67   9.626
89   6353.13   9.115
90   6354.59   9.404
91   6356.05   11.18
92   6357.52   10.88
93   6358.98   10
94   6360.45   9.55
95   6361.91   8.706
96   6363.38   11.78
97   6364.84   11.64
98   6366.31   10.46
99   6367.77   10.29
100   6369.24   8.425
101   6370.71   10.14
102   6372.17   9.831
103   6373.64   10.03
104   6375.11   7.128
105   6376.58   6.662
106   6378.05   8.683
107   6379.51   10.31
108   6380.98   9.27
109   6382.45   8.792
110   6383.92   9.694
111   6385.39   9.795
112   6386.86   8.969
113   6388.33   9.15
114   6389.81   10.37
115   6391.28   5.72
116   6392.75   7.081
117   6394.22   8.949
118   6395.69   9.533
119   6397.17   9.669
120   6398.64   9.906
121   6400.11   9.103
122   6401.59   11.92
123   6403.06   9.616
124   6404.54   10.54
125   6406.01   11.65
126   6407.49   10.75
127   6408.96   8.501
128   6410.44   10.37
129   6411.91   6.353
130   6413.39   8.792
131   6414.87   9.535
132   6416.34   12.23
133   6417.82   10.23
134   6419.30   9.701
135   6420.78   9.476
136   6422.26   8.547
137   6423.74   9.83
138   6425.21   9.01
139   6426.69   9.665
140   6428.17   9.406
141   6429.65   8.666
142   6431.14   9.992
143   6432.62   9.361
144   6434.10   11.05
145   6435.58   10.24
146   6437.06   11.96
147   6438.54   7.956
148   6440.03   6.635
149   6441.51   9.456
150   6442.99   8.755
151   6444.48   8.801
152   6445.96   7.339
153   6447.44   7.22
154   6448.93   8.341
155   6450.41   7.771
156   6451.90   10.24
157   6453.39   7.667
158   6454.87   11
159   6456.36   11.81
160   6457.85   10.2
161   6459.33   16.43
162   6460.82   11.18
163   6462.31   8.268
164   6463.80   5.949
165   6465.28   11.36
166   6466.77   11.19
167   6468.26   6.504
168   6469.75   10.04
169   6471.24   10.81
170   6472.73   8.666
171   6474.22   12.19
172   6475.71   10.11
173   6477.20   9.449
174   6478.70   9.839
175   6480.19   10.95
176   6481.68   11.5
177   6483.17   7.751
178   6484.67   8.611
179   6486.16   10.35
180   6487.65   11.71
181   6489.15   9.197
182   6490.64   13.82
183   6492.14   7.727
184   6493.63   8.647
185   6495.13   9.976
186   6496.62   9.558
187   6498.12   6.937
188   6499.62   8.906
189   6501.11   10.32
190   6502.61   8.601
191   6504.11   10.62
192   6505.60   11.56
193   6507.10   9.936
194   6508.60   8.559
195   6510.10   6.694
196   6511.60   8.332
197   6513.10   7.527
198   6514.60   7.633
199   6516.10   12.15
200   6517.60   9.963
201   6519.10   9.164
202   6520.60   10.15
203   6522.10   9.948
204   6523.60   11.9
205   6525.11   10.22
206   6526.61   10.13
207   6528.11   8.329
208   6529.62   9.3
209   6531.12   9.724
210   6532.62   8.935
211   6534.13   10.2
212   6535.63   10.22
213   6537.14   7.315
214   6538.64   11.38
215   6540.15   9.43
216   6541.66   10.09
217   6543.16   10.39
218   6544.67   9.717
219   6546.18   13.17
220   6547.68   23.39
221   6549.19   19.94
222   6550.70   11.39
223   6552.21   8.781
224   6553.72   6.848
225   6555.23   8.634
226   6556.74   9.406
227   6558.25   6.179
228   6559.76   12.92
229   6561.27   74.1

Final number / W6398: 1.53 angstrom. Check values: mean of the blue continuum 9.72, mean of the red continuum 9.85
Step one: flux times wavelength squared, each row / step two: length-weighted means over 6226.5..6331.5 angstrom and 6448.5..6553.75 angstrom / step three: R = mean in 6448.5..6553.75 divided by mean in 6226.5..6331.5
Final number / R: 1.12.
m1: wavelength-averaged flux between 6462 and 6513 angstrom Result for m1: 9.53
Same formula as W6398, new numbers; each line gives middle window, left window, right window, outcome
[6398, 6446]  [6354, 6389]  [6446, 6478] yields 0.58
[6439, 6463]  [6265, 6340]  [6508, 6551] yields 1.88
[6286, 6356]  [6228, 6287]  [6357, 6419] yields -4.14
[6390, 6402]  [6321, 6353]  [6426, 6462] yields 0.96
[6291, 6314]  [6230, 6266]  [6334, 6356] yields -2.07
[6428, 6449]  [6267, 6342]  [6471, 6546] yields 1.48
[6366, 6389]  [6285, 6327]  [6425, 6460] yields 1.38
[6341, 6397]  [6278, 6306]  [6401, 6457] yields 0.90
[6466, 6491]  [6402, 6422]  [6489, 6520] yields -1.67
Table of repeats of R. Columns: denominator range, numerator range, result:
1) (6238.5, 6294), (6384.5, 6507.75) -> 1.10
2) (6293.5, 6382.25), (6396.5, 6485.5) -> 1.01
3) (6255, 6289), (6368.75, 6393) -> 1.01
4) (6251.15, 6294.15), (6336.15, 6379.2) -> 1.09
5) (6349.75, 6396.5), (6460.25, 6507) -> 1.07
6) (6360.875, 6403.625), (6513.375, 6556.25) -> 1.19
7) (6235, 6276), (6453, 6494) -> 1.17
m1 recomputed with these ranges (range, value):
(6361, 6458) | 9.4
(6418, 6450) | 9.12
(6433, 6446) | 9.24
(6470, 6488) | 10.1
